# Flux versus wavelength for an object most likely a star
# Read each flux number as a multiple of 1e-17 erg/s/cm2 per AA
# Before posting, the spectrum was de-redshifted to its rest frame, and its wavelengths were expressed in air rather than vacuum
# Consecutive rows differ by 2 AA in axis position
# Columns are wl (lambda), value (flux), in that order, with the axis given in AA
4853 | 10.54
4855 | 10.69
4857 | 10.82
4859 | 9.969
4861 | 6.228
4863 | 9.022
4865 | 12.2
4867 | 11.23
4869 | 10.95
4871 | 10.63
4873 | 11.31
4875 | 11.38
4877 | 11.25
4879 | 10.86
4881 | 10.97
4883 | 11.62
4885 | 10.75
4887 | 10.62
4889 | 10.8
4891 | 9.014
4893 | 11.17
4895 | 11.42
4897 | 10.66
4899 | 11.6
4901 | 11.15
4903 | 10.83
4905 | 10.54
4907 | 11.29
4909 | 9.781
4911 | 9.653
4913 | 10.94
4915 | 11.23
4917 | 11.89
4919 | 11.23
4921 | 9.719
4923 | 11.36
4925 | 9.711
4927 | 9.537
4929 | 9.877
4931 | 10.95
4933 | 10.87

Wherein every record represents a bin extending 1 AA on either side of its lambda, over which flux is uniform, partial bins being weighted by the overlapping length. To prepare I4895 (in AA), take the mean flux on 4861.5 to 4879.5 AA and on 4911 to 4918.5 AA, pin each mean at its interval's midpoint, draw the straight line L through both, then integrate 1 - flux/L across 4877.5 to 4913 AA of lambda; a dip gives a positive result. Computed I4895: 0.8 AA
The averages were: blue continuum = 10.9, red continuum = 11.1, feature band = 10.8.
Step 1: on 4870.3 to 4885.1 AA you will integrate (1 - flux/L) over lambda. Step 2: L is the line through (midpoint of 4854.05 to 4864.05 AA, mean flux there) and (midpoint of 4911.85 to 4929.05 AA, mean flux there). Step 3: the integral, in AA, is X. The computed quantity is -2.1 AA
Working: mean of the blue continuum 9.35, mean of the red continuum 10.6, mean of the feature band 11.1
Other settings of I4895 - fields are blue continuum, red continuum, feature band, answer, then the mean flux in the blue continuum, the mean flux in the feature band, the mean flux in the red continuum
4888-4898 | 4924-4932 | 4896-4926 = -1.35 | 10.6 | 10.8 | 10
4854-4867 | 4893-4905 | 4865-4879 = -1.24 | 9.93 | 11.2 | 11.1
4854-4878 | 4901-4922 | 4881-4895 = -0.19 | 10.5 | 10.7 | 10.7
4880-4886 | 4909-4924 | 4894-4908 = -0.17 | 11.1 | 11.1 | 10.8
